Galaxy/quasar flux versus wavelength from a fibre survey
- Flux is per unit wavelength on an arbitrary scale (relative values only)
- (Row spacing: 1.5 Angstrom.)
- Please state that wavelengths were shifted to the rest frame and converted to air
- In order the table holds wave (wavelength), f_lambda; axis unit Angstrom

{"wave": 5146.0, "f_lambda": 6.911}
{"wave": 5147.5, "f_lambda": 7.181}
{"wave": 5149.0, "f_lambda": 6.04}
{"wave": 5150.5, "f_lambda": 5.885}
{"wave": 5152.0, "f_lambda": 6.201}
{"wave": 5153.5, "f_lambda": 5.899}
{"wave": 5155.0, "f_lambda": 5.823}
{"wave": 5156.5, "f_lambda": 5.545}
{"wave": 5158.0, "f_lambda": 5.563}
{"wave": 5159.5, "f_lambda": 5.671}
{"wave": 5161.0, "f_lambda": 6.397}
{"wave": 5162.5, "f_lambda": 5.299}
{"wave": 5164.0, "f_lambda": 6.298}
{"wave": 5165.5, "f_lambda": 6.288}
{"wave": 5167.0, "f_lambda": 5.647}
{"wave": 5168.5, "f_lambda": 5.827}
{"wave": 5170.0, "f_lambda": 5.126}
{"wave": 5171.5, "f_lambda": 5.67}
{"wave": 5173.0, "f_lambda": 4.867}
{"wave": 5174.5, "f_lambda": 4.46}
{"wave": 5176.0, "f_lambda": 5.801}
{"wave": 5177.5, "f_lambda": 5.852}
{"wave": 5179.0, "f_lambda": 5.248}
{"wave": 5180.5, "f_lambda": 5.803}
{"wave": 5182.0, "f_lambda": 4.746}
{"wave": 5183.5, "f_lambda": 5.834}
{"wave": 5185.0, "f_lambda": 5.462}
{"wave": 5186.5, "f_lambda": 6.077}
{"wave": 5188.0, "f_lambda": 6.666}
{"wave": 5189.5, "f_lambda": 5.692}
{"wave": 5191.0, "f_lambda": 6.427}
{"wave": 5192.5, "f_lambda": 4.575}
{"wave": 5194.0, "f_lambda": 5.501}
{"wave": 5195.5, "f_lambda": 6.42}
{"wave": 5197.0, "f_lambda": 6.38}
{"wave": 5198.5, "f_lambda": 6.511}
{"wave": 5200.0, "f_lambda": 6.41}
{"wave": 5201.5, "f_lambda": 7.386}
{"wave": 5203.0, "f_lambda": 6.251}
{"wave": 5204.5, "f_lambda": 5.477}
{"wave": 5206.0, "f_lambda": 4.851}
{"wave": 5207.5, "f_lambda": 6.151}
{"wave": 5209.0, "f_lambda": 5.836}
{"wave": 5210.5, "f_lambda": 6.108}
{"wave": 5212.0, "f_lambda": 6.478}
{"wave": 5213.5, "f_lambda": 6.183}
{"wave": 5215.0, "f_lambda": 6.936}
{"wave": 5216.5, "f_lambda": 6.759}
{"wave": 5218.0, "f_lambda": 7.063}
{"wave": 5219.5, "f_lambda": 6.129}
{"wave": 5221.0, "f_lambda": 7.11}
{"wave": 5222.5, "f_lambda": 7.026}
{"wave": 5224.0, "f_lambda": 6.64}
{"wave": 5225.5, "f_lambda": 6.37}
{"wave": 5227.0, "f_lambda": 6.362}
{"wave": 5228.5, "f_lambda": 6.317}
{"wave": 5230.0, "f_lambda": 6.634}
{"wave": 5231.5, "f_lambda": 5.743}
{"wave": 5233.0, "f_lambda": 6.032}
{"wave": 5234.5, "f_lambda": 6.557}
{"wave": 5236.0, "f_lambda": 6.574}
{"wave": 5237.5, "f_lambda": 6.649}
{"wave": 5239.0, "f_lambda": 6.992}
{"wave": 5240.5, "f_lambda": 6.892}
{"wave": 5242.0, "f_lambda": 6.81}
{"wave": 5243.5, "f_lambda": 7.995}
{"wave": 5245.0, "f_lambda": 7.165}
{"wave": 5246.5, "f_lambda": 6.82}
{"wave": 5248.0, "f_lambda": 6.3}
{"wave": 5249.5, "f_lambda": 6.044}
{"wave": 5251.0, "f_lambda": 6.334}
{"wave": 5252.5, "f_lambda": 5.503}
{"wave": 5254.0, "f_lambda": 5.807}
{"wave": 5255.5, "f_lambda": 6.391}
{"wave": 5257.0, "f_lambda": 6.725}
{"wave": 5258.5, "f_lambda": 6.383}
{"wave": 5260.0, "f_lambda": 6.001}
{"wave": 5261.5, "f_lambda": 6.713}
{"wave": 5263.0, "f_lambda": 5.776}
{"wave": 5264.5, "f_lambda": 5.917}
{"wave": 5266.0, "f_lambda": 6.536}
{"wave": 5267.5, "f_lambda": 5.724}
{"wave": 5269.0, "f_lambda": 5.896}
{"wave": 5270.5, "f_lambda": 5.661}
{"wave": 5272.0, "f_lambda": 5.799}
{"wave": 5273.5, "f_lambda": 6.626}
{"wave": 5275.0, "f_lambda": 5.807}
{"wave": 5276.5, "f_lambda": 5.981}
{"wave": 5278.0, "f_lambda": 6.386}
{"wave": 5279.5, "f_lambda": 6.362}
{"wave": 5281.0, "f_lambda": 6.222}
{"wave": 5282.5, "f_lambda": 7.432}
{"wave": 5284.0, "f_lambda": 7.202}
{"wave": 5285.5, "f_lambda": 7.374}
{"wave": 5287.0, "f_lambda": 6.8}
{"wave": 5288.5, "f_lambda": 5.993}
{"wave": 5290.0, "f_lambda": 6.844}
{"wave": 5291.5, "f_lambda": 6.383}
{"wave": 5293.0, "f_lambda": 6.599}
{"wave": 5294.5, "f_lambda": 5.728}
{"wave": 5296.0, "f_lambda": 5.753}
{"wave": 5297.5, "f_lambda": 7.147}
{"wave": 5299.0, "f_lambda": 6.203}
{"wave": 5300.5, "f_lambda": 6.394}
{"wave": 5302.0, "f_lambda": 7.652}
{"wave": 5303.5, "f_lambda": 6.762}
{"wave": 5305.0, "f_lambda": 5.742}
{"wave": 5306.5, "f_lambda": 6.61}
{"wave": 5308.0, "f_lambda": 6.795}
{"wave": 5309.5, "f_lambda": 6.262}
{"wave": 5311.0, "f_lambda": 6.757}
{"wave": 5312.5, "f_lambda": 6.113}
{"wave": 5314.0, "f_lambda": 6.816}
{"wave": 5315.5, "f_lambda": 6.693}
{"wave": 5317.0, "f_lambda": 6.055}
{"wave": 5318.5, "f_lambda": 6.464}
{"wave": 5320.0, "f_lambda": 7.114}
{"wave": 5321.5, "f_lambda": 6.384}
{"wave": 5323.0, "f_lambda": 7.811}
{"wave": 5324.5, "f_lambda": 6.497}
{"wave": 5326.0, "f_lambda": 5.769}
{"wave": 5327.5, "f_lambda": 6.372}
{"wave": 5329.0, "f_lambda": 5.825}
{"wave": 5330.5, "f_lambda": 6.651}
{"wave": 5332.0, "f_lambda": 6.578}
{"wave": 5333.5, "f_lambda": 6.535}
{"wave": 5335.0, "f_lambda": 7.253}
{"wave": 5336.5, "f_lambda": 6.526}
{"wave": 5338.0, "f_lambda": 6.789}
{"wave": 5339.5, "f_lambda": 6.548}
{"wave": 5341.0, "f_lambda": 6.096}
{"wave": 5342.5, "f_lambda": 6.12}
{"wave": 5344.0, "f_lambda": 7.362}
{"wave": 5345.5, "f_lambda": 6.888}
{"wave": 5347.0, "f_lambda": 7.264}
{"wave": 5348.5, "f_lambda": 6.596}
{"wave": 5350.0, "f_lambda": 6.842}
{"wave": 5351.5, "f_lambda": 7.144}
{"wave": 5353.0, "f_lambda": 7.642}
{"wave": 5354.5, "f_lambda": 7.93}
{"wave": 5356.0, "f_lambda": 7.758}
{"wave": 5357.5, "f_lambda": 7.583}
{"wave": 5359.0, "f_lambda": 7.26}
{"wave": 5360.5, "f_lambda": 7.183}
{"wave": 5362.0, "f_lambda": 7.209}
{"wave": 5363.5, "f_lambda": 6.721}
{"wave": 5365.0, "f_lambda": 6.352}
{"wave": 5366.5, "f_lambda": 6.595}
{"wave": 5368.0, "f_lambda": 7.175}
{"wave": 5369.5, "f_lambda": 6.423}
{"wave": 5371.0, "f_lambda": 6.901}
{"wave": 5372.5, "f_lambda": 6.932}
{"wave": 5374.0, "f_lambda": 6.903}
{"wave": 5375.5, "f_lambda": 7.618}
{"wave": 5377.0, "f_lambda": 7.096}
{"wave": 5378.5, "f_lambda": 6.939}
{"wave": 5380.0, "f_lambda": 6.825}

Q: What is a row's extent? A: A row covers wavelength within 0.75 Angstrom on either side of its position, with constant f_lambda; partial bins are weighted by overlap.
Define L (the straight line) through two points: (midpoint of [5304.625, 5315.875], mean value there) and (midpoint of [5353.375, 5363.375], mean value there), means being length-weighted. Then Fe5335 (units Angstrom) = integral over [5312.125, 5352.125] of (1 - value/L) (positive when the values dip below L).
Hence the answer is 1.6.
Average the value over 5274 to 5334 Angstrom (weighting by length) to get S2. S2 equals 6.52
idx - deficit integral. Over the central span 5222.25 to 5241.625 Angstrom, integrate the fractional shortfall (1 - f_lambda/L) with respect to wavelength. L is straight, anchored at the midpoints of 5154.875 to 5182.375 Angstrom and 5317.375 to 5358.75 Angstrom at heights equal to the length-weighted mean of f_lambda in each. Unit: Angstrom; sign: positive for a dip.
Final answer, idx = -1.5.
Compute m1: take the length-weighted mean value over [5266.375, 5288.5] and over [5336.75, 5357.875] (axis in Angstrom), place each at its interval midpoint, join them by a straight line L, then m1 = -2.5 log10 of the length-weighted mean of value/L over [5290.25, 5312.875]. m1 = 0.019 mag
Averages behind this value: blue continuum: 6.37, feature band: 6.47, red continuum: 7.02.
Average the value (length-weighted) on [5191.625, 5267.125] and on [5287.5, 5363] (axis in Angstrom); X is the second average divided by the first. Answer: 1.1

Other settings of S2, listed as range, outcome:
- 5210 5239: 6.52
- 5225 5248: 6.65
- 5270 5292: 6.47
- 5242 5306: 6.41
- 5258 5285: 6.25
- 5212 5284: 6.44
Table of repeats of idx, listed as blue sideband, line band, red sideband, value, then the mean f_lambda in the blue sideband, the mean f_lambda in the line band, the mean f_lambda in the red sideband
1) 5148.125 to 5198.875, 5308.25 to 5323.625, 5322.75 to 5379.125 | 0.0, 5.75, 6.64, 6.88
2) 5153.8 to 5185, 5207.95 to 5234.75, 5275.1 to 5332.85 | -2.3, 5.59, 6.45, 6.53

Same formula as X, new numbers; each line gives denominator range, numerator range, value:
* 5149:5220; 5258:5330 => 1.09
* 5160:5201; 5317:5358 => 1.18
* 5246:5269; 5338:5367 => 1.13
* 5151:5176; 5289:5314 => 1.14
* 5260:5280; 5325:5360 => 1.12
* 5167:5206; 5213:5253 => 1.15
